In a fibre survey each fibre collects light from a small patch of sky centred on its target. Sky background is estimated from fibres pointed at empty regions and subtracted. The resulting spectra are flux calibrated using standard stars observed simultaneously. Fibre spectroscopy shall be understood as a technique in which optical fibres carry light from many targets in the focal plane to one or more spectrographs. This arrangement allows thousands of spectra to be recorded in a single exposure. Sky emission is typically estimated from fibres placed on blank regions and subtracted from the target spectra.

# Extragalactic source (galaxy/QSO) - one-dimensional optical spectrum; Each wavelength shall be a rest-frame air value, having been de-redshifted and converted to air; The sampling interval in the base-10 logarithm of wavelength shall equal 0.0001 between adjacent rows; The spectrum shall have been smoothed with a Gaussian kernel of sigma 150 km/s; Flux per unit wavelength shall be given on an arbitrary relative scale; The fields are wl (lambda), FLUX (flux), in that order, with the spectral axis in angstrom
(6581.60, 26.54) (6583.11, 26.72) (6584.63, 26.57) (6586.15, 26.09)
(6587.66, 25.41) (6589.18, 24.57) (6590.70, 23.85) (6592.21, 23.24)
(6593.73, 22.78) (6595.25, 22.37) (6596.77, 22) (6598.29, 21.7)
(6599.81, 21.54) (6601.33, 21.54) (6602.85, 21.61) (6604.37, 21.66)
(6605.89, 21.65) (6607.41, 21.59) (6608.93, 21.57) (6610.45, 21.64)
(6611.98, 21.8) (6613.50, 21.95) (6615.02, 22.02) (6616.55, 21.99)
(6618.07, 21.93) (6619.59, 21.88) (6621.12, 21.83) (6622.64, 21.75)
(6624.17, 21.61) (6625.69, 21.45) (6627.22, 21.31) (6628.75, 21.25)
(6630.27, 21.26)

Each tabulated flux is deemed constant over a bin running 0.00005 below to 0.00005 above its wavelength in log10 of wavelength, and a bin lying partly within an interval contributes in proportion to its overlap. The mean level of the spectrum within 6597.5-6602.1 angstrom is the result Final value 21.6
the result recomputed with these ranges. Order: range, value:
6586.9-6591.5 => 24.6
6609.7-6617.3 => 21.9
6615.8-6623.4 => 21.9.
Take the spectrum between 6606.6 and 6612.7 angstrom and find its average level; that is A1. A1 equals 21.6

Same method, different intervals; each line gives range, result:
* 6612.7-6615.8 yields 22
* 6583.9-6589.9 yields 25.7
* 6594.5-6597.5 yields 22.2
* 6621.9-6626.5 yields 21.6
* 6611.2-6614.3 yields 21.9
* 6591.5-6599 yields 22.4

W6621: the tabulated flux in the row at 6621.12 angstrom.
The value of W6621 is 21.83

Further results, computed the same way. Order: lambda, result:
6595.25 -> 22.37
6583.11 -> 26.72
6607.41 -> 21.59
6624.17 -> 21.61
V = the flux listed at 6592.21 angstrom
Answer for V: 23.24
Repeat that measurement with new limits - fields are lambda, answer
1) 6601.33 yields 21.54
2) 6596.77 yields 22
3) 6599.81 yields 21.54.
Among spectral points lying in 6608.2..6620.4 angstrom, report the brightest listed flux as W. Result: 22.02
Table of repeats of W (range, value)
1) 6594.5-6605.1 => 22.37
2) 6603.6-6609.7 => 21.66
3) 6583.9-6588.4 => 26.57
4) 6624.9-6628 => 21.45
